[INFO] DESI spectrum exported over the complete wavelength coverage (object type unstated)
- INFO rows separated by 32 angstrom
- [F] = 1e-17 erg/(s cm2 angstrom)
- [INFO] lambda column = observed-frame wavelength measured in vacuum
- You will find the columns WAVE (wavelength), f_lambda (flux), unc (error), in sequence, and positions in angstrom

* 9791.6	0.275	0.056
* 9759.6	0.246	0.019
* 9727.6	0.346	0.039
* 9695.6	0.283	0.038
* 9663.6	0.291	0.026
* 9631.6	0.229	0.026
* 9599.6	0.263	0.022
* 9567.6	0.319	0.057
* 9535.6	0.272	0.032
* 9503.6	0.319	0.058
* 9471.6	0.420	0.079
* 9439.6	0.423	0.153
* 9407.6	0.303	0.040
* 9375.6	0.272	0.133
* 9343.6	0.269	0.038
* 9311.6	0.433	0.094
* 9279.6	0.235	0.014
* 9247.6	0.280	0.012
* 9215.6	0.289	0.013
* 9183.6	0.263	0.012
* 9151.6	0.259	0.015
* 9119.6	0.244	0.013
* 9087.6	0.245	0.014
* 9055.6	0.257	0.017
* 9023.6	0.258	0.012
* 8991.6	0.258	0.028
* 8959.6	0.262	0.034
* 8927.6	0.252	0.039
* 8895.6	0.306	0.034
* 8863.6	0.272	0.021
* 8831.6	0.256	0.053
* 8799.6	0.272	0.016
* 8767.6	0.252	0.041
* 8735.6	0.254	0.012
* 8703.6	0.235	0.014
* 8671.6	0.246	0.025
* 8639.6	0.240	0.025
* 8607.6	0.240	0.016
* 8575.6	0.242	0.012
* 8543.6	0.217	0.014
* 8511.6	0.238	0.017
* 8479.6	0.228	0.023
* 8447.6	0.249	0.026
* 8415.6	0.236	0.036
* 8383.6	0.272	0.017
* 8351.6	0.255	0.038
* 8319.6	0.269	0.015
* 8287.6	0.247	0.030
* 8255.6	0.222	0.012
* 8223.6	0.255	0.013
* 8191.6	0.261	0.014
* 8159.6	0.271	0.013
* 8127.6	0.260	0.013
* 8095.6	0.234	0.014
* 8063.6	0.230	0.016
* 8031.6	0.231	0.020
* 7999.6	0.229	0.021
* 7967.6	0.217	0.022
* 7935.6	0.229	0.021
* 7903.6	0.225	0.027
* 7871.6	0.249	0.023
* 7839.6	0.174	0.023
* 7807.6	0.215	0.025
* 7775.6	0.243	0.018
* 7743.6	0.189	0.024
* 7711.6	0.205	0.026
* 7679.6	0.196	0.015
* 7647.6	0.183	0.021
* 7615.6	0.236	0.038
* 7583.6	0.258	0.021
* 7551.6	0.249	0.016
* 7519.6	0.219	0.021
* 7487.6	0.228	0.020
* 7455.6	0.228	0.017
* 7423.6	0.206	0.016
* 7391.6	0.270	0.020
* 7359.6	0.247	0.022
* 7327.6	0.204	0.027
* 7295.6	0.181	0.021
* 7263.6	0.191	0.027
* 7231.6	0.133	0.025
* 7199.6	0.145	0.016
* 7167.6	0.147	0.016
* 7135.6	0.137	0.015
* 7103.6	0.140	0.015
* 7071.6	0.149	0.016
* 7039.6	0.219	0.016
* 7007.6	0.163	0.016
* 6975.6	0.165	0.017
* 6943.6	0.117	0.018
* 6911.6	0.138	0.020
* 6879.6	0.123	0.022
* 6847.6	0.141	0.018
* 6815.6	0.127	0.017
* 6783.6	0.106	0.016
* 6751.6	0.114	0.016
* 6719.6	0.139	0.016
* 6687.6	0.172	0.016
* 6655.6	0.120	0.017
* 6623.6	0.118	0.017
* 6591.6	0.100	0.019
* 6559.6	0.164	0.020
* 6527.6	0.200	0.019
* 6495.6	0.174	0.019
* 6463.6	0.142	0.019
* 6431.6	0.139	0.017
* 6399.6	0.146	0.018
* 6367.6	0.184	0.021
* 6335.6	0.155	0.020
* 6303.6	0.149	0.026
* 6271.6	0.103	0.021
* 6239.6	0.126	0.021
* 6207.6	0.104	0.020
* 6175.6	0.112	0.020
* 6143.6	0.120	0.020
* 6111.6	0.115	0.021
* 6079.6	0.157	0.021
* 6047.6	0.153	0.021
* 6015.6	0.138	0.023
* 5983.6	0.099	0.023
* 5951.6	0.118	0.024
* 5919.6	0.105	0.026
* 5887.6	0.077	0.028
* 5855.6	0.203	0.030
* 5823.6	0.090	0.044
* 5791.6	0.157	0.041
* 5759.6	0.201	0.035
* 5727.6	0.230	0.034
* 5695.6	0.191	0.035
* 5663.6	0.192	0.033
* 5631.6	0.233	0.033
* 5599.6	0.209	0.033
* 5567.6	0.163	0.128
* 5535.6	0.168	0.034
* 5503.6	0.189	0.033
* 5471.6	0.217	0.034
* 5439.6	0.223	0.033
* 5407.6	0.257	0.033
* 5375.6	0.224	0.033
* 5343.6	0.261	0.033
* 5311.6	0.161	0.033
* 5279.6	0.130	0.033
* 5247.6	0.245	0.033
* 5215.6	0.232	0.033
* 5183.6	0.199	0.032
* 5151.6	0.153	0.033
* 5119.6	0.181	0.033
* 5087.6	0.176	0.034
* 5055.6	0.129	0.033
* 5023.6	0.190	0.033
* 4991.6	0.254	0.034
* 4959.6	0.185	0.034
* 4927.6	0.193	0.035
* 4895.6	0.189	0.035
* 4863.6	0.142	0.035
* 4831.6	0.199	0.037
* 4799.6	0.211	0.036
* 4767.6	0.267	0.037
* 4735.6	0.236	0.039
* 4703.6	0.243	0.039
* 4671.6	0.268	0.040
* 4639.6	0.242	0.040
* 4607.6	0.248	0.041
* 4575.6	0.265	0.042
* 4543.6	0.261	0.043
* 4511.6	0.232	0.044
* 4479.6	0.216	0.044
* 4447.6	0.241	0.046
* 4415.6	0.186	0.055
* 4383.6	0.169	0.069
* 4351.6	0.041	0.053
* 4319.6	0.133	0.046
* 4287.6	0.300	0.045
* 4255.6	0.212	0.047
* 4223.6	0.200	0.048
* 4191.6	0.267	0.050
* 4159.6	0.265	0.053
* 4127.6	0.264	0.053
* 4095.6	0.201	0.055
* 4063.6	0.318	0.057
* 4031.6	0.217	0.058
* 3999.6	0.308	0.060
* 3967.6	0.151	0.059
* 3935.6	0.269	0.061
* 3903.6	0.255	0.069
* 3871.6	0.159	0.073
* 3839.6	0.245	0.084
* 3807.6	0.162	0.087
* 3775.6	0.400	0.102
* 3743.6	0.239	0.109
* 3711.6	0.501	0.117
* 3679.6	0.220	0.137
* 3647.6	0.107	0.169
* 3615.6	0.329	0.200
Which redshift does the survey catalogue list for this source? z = 0.66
